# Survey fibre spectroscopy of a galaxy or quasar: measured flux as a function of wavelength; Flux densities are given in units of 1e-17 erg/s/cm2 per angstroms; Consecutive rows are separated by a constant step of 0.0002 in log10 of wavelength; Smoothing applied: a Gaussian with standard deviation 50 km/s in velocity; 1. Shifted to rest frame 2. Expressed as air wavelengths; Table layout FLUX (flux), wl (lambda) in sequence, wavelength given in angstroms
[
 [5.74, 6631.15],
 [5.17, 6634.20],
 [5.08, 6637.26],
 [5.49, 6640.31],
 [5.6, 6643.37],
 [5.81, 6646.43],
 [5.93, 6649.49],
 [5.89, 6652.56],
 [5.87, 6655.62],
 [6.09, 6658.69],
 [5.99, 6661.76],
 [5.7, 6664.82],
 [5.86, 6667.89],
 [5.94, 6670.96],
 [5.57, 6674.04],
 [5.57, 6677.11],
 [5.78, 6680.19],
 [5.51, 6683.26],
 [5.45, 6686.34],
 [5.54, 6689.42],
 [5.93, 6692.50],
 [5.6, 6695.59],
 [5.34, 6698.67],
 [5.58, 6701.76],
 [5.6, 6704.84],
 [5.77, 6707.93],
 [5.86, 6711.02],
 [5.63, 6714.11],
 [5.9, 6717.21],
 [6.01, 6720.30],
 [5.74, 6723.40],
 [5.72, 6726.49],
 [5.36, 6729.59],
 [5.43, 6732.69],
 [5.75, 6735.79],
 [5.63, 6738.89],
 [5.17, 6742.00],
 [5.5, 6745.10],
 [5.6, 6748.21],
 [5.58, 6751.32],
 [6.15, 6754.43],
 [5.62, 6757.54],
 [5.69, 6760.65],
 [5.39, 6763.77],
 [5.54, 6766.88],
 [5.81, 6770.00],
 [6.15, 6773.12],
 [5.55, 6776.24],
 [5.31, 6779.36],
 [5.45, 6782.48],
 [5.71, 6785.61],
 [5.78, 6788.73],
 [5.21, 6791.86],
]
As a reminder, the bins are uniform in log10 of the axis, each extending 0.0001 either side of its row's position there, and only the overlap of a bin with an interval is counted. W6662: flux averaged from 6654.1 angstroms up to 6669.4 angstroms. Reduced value 5.9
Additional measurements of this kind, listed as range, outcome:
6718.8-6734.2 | 5.65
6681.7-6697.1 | 5.61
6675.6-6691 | 5.57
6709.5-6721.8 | 5.85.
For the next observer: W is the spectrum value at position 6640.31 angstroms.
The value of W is 5.49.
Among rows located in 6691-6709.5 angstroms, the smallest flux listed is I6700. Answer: 5.34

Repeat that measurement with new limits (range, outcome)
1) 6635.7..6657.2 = 5.08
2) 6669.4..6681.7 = 5.57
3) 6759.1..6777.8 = 5.39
